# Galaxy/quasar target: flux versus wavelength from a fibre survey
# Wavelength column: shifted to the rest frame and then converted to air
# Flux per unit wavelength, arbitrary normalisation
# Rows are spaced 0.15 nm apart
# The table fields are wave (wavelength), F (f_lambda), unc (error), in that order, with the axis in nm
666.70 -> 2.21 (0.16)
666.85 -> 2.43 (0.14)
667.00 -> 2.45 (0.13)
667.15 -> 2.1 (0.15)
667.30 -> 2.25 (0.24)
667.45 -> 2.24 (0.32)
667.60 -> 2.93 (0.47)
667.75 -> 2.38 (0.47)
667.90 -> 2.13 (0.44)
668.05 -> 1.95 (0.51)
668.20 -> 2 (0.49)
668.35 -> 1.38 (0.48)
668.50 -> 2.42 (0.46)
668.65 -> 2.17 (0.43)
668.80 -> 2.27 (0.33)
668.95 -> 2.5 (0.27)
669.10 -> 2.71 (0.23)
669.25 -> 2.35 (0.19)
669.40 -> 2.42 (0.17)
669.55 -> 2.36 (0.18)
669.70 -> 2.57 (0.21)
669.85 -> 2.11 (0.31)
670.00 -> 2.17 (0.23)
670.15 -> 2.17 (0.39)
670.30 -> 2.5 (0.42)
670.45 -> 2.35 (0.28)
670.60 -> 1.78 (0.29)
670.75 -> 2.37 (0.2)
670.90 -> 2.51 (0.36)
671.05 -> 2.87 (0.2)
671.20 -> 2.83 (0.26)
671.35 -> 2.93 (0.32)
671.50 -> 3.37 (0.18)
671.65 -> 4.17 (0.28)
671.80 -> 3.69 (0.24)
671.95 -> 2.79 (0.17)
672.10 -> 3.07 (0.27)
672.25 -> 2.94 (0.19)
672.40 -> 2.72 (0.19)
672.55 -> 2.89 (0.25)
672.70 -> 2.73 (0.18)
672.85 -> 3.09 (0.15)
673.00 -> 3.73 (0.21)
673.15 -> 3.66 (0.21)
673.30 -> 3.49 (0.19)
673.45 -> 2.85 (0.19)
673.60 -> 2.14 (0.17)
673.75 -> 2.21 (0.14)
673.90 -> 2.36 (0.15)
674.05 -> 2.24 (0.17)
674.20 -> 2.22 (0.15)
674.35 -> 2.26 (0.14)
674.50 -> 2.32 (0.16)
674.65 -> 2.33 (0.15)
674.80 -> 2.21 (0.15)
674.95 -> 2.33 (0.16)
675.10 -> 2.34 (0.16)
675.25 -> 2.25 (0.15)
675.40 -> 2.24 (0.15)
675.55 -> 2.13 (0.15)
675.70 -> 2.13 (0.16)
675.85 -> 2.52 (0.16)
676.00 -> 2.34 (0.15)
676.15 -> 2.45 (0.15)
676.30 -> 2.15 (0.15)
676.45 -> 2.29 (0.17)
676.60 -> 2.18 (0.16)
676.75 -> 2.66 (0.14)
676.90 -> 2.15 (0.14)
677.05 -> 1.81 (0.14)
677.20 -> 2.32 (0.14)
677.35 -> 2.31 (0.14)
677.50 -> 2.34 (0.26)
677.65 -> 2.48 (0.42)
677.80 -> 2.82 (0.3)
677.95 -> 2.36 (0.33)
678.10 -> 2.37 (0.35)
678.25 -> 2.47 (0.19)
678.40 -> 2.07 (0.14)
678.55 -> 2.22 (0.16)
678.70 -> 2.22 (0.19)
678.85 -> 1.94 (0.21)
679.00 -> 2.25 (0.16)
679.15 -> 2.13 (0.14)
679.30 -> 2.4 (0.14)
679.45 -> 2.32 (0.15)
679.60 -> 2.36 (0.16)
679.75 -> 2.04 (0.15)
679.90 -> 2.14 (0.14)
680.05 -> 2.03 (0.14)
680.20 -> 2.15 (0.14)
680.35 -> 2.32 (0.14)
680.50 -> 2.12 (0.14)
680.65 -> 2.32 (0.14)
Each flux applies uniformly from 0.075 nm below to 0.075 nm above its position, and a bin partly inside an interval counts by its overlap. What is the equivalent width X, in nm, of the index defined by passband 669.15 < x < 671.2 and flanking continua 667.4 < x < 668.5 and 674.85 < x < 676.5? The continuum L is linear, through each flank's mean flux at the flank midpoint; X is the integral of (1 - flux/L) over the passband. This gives -0.161 nm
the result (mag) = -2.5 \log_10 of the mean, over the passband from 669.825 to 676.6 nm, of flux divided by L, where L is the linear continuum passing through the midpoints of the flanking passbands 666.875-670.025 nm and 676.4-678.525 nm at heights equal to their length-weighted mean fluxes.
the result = -0.132 mag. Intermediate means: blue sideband 2.28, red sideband 2.33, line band 2.6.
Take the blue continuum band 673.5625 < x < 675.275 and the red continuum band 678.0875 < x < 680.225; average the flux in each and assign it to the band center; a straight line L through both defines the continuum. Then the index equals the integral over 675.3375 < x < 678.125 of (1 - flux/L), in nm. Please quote -0.10 nm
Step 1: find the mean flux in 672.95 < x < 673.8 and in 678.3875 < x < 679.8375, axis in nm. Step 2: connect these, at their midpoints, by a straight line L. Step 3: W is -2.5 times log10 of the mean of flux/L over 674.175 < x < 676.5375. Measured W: 0.19 mag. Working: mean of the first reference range 3.02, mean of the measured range 2.28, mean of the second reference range 2.2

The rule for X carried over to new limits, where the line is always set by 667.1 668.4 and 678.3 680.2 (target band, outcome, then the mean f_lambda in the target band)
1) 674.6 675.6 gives -0.04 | 2.26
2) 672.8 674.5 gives -0.43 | 2.73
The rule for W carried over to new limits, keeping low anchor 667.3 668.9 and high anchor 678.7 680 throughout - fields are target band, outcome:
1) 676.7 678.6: -0.07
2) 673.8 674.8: -0.04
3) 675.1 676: -0.04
